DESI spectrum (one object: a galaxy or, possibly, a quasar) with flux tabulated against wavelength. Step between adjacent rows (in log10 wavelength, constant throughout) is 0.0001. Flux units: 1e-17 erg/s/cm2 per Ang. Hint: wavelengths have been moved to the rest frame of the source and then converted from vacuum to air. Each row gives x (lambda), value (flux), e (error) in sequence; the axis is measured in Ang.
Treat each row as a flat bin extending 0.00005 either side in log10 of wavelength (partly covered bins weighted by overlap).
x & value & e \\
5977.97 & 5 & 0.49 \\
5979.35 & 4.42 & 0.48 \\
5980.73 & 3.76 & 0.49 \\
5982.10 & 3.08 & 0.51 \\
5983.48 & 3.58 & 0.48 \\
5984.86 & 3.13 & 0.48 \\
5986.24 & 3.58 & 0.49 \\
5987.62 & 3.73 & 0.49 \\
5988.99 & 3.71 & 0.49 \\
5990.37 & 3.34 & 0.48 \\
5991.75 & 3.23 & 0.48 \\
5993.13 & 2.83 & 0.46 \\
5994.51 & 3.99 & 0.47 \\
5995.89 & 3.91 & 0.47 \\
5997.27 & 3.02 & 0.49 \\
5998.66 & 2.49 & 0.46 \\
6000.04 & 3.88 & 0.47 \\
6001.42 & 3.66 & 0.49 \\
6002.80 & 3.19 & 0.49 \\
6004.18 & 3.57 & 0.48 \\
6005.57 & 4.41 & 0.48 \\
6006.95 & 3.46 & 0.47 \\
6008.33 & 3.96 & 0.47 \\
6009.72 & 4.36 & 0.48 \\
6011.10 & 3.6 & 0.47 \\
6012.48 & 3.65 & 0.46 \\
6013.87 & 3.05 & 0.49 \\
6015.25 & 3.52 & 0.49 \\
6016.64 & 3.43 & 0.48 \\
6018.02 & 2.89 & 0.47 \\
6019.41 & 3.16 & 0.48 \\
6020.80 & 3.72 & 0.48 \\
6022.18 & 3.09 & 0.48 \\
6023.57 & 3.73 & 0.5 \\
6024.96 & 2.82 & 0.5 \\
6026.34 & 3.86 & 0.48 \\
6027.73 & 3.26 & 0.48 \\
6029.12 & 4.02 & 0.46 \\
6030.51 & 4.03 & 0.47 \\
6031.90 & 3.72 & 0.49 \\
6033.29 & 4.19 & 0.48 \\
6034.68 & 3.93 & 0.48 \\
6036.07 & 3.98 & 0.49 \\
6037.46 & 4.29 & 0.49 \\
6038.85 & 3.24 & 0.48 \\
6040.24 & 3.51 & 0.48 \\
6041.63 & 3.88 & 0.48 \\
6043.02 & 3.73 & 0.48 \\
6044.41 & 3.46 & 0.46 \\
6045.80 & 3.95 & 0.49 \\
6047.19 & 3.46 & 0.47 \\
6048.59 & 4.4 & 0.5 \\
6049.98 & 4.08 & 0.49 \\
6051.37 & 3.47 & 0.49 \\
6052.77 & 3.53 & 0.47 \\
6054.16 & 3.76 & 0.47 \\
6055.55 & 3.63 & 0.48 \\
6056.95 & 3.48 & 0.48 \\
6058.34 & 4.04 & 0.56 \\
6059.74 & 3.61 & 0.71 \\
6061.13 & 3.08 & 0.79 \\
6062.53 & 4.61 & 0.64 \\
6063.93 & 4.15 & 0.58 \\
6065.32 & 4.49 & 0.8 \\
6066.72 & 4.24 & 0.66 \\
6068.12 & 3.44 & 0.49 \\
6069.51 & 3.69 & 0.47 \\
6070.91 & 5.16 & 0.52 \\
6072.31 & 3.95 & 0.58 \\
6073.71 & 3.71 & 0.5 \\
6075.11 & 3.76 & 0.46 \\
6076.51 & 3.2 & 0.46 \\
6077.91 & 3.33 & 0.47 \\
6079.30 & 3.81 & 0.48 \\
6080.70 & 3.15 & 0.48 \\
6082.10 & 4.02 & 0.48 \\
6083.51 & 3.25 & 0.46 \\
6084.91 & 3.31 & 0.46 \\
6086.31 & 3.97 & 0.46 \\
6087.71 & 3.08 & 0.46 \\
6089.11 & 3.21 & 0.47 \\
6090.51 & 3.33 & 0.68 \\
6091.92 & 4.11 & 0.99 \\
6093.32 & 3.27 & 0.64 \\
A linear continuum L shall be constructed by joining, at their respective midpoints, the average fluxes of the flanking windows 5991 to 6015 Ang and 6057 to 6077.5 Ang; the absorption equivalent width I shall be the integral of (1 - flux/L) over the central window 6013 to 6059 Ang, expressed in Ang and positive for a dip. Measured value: 1.1 Ang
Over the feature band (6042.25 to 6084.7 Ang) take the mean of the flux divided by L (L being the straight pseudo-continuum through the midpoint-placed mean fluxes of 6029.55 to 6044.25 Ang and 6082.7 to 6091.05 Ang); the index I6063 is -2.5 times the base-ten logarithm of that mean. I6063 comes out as -0.06 mag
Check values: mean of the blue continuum 3.84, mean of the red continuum 3.37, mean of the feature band 3.78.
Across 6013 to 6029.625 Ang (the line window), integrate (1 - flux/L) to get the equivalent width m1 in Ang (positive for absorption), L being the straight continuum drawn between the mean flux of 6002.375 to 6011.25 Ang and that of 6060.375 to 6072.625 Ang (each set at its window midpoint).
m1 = 2.2 Ang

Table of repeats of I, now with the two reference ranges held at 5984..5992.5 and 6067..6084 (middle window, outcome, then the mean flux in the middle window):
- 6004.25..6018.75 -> -0.4 Ang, 3.63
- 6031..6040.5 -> -0.7 Ang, 3.86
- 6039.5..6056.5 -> -0.4 Ang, 3.73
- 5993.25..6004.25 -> 0.2 Ang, 3.42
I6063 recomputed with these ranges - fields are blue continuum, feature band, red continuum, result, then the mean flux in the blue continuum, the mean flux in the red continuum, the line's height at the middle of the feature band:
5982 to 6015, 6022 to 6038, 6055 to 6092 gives -0.04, 3.53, 3.73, 3.61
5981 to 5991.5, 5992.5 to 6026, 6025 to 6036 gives 0.05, 3.46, 3.8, 3.64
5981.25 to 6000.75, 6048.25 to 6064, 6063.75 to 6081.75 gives -0.01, 3.4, 3.85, 3.76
